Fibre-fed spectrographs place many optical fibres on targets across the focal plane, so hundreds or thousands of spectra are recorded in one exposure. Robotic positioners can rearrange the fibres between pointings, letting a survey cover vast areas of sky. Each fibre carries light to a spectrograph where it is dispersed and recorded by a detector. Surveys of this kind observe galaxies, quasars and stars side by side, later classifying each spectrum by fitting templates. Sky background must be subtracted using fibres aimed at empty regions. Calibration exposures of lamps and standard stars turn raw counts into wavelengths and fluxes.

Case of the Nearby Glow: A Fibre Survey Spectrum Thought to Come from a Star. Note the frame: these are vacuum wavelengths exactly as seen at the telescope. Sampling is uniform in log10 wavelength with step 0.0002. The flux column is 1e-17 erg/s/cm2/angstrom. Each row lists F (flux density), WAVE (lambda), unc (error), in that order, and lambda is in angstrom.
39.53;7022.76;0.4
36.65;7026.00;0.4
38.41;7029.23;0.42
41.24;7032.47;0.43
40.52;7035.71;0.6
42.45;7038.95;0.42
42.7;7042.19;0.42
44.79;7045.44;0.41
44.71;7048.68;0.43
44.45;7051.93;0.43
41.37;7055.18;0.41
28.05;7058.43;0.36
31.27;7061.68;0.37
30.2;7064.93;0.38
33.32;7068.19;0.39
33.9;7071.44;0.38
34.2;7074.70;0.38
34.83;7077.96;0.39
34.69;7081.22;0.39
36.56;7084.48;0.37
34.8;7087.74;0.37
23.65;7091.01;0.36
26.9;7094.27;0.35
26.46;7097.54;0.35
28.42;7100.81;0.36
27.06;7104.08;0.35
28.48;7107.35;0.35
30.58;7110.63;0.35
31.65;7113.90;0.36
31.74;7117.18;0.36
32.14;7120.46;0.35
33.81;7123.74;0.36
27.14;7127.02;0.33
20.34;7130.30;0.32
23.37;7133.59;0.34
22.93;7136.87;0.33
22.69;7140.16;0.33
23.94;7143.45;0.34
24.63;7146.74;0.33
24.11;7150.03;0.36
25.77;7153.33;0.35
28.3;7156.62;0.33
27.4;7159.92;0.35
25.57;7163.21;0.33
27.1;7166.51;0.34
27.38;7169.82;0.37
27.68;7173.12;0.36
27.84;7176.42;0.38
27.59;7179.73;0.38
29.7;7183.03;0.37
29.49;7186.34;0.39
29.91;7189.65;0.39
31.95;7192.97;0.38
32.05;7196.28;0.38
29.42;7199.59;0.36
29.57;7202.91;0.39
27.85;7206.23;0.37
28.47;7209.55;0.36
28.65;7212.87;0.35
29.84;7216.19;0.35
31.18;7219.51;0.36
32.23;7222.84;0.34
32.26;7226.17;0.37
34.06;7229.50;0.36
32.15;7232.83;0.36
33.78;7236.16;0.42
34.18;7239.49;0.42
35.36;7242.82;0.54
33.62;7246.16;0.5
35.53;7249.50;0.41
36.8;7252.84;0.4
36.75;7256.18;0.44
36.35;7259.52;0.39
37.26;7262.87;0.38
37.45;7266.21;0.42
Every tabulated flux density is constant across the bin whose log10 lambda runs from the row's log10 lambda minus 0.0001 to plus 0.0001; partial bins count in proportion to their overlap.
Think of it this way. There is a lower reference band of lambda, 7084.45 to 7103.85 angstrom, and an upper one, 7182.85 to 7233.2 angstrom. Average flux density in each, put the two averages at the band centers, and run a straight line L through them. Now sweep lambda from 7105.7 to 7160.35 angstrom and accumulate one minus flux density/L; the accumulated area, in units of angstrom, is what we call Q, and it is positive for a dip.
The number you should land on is 4.3 angstrom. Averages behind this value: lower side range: 28.7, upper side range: 30.5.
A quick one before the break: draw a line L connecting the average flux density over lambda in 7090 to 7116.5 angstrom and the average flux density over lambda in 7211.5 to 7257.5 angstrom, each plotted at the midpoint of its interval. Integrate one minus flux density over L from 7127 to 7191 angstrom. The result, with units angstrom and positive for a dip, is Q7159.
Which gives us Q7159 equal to 9.0 angstrom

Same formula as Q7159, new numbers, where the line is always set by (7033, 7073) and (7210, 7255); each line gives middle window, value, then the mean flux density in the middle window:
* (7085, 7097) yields 2.6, 29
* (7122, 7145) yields 7.0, 24.9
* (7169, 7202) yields 4.8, 29.4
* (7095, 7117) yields 4.7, 28.9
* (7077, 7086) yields 0.5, 35.4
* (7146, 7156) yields 2.9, 25.2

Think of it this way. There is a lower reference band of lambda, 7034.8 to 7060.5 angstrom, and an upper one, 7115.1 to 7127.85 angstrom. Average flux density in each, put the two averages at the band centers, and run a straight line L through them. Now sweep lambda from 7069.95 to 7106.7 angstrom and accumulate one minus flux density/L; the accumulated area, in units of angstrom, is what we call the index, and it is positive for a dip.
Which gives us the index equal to 5.0 angstrom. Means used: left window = 41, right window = 31.5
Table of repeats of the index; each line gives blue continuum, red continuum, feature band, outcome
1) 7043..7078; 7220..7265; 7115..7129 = 1.9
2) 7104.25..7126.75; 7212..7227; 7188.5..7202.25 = 0.0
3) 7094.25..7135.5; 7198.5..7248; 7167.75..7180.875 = 1.1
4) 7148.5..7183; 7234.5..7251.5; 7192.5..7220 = 1.1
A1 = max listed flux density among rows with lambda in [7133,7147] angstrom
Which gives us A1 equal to 24.63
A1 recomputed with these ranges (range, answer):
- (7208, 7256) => 36.8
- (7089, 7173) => 33.81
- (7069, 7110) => 36.56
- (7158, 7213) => 32.05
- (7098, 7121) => 32.14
